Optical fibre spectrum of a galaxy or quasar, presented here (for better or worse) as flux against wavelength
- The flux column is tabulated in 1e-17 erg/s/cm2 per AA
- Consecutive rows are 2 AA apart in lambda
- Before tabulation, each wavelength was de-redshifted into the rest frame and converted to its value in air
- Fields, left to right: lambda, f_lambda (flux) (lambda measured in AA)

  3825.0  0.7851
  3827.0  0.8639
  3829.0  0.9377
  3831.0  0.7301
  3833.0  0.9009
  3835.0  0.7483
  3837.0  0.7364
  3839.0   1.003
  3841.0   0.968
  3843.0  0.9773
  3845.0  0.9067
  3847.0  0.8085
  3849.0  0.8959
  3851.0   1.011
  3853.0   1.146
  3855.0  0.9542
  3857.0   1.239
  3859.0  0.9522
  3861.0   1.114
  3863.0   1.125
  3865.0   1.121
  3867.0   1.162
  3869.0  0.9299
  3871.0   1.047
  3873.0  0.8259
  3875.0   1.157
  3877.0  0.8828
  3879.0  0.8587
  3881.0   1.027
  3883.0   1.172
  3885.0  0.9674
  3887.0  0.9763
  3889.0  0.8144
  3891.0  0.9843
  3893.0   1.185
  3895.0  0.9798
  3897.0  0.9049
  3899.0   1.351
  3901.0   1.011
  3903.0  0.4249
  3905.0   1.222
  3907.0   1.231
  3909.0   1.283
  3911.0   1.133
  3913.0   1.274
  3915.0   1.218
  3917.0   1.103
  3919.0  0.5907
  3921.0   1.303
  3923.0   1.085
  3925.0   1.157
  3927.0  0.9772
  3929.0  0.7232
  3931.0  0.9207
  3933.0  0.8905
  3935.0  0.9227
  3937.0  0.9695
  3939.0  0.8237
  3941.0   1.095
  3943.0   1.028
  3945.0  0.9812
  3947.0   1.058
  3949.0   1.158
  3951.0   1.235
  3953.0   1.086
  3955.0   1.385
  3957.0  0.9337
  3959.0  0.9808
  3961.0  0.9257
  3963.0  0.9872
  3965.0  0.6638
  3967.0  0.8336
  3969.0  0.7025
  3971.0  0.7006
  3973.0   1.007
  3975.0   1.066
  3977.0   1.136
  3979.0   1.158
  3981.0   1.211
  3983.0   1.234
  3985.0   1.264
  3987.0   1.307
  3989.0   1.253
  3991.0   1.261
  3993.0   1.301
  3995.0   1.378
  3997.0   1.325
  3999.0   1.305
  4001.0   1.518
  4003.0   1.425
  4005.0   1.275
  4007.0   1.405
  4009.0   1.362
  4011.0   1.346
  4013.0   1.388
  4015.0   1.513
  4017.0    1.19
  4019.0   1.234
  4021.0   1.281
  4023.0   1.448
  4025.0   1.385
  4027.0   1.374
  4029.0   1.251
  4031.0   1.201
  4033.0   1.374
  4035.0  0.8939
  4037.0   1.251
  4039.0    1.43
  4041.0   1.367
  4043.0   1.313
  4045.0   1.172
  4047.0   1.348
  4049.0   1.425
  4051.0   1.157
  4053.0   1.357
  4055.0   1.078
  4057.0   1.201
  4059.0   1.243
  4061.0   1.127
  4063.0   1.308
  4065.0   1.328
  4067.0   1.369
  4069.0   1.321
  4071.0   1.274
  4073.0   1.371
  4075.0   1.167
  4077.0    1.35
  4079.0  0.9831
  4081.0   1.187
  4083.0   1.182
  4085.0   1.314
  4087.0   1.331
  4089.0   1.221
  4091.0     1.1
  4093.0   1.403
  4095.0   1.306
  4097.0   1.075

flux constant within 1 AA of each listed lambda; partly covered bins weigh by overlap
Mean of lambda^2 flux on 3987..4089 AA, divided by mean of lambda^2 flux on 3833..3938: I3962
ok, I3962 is 1.39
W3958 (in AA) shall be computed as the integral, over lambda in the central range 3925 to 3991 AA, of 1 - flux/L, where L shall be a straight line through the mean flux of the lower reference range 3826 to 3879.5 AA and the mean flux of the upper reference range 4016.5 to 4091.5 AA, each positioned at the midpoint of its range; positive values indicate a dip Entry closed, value 5.7 AA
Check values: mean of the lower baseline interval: 0.964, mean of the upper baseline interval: 1.26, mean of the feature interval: 1.03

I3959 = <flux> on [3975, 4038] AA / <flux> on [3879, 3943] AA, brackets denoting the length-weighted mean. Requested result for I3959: 1.27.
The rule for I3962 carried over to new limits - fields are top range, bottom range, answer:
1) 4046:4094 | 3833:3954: 1.35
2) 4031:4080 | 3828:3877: 1.43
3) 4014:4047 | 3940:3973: 1.36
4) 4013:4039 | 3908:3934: 1.30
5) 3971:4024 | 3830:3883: 1.41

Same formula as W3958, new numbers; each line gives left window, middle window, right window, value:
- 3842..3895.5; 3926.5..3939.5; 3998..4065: 2.7 AA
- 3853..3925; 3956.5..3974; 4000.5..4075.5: 4.8 AA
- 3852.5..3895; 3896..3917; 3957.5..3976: -2.8 AA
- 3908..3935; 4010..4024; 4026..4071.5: -1.5 AA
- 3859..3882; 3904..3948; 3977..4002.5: 3.7 AA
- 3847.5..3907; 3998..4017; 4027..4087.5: -3.1 AA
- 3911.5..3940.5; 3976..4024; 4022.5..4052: -4.8 AA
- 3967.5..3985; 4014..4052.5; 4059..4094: -4.5 AA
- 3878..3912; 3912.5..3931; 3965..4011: 0.7 AA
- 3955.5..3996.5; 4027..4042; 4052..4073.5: -0.7 AA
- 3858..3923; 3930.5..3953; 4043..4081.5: 1.9 AA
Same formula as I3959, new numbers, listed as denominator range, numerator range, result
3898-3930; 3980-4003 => 1.23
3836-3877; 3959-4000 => 1.10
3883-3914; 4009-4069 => 1.22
